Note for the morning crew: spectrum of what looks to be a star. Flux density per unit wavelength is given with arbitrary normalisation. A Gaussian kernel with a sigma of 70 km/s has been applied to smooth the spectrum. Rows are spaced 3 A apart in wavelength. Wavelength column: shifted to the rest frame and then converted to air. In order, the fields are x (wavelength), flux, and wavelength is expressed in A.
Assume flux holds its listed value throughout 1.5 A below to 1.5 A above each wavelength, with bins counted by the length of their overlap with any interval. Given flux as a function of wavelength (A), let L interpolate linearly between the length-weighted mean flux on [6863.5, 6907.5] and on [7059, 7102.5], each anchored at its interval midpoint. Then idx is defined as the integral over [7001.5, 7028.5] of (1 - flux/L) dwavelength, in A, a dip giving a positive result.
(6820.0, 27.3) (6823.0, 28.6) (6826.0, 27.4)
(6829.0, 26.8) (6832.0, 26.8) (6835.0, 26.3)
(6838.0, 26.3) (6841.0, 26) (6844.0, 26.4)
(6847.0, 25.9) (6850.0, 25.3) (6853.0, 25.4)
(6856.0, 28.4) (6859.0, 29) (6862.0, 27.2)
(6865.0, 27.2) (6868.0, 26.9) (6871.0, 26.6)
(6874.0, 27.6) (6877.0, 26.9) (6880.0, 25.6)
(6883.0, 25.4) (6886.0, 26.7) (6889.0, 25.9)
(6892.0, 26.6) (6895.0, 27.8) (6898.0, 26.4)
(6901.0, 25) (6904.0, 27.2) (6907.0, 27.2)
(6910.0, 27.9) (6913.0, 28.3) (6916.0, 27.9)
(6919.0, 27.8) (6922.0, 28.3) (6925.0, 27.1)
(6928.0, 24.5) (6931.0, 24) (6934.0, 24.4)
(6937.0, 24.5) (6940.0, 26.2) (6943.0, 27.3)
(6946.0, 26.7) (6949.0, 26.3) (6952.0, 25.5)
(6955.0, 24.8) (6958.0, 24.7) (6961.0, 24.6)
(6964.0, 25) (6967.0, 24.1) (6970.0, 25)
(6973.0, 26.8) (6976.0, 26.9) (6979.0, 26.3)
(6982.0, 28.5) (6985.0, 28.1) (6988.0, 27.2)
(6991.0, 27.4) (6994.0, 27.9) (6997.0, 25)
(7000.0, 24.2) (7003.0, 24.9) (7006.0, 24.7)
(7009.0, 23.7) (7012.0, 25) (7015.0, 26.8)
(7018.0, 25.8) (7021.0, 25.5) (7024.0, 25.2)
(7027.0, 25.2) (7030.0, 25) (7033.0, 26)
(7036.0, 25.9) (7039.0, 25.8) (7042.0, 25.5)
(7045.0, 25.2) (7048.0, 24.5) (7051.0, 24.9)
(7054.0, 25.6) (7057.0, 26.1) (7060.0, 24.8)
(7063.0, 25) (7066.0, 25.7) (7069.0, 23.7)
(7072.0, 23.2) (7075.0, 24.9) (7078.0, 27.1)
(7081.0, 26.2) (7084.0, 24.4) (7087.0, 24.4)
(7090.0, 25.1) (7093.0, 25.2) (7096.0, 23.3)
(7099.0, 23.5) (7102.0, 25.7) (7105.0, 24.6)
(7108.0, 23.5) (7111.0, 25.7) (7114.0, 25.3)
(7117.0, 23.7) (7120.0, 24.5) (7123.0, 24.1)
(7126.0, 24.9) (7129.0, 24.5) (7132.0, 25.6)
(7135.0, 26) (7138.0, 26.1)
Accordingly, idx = 0.2 A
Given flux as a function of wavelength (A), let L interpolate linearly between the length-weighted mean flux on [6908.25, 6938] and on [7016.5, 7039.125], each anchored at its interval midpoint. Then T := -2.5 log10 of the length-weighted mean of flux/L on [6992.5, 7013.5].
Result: 0.03 mag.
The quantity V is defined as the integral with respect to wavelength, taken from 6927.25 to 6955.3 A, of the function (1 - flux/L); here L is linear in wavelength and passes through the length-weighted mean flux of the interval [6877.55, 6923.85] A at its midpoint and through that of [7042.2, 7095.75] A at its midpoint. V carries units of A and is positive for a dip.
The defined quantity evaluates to 1.06 A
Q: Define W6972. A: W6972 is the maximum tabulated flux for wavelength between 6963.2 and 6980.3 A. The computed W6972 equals 26.9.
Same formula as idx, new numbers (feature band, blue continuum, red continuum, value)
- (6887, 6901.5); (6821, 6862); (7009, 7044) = 0.0 A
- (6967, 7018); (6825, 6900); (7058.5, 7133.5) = -1.0 A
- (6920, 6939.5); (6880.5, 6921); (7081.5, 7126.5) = 0.7 A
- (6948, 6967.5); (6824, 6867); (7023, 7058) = 0.7 A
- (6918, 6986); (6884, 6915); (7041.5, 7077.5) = 0.8 A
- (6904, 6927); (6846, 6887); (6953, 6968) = -1.8 A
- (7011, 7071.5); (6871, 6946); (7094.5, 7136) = -0.1 A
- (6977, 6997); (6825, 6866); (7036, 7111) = -1.4 A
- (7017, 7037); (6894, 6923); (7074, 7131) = 0.2 A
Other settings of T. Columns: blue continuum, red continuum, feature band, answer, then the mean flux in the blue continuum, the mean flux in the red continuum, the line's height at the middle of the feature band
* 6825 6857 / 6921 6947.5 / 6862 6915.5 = -0.03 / 26.4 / 25.8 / 26.1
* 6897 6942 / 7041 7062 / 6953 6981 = 0.03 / 26.5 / 25.2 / 26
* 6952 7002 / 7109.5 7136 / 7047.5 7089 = 0.01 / 26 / 24.9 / 25.3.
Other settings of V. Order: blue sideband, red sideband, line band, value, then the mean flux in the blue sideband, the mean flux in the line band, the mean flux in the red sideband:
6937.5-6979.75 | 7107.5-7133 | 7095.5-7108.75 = 0.3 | 25.7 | 24.2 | 24.7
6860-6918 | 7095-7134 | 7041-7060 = 0.0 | 26.9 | 25.3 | 24.6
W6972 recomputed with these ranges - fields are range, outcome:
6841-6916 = 29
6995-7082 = 27.1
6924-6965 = 27.3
